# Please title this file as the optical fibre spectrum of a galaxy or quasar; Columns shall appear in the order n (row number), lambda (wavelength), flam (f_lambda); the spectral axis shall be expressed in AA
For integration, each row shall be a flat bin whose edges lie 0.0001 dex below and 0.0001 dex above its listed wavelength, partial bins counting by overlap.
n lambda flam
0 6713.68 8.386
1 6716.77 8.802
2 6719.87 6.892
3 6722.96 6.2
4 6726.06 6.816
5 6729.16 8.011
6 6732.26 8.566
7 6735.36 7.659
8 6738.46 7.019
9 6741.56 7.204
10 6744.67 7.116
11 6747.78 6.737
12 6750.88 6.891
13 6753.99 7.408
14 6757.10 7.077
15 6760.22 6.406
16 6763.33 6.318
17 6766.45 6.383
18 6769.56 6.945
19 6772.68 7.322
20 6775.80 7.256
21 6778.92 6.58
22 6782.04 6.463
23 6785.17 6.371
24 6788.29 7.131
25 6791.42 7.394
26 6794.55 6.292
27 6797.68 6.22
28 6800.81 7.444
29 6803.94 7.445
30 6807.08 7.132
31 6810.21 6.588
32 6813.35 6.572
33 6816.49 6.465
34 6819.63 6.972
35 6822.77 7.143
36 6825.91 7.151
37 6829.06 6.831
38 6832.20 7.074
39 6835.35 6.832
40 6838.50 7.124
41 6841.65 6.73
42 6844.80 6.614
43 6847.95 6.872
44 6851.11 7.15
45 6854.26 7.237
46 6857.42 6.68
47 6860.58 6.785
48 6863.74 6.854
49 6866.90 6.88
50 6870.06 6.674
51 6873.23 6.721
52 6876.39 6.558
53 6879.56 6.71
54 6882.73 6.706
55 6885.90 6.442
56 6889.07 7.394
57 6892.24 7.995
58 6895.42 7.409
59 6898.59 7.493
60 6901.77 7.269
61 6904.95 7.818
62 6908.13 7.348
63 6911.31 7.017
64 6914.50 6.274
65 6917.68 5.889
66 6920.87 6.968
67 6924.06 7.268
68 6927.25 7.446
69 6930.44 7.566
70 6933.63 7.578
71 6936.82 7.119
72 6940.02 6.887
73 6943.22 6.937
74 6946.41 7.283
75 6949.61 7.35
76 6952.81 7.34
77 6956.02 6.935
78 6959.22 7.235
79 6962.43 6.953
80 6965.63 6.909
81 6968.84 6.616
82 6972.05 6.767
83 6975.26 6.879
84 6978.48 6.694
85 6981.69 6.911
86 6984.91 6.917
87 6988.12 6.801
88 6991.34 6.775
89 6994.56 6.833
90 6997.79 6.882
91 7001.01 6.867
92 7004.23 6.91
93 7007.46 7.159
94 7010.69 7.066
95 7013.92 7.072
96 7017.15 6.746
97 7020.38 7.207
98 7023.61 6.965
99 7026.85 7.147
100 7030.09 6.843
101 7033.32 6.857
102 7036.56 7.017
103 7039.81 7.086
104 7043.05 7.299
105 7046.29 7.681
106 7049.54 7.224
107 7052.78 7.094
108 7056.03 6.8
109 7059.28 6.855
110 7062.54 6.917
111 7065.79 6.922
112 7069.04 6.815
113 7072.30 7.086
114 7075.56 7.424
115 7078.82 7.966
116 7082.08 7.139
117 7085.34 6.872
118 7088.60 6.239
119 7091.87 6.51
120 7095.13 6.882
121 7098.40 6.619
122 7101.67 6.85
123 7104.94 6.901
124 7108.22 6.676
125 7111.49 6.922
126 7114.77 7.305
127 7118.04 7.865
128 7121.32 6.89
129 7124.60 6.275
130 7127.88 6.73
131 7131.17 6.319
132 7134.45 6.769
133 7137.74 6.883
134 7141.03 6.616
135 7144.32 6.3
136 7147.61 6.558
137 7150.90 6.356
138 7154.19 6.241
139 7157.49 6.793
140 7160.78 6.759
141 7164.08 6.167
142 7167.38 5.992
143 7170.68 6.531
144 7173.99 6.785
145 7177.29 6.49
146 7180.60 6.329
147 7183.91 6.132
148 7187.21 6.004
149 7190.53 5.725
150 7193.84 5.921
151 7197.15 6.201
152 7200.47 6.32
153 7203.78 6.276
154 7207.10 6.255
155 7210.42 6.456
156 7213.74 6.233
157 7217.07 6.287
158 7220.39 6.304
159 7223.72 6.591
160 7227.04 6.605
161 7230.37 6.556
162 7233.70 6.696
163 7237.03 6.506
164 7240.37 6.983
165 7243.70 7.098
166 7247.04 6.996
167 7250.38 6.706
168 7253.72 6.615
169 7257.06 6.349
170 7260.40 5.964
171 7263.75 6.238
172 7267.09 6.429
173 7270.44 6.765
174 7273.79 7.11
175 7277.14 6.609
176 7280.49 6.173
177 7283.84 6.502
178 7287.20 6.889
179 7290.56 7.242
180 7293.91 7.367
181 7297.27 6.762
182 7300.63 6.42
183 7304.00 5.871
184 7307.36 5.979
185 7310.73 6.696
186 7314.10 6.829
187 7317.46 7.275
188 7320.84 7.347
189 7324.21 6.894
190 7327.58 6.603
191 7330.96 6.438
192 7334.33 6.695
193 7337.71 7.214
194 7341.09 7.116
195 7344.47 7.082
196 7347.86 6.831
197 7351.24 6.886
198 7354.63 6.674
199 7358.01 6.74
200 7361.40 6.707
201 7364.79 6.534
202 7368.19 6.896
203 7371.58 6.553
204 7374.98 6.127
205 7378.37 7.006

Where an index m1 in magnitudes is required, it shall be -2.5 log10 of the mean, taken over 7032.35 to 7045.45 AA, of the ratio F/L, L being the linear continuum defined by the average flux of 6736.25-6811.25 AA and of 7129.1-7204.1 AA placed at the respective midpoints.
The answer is -0.091 mag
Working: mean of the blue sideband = 6.89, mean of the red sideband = 6.37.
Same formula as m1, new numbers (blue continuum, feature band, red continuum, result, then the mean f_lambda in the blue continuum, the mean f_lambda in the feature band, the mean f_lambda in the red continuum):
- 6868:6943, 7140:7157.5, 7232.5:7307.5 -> 0.05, 7.06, 6.44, 6.63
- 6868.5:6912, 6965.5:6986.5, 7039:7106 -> 0.04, 7.11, 6.8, 7.01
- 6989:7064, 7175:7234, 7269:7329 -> 0.09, 7.01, 6.3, 6.74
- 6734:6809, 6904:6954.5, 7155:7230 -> -0.07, 6.92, 7.12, 6.33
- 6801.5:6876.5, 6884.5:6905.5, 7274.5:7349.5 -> -0.08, 6.89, 7.39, 6.77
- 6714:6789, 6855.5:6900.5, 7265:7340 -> 0.01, 7.09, 6.96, 6.73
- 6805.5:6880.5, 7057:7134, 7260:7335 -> -0.03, 6.85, 6.91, 6.67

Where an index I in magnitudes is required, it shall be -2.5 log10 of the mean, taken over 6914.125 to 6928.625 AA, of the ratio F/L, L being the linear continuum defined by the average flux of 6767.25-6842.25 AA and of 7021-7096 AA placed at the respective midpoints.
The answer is 0.02 mag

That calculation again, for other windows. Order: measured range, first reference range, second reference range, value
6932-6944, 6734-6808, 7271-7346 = -0.04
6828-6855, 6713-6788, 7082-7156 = 0.01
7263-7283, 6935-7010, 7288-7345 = 0.04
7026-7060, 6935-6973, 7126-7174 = -0.05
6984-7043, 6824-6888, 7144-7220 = -0.06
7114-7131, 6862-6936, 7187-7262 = -0.05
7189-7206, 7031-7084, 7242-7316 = 0.12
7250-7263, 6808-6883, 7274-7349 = 0.07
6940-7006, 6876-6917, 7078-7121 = 0.02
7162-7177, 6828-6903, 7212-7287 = 0.04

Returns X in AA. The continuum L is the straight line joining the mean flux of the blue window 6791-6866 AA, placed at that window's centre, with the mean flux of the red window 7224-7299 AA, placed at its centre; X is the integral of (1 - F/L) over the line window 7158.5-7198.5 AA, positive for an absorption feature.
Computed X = 2.8 AA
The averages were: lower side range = 6.89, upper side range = 6.69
